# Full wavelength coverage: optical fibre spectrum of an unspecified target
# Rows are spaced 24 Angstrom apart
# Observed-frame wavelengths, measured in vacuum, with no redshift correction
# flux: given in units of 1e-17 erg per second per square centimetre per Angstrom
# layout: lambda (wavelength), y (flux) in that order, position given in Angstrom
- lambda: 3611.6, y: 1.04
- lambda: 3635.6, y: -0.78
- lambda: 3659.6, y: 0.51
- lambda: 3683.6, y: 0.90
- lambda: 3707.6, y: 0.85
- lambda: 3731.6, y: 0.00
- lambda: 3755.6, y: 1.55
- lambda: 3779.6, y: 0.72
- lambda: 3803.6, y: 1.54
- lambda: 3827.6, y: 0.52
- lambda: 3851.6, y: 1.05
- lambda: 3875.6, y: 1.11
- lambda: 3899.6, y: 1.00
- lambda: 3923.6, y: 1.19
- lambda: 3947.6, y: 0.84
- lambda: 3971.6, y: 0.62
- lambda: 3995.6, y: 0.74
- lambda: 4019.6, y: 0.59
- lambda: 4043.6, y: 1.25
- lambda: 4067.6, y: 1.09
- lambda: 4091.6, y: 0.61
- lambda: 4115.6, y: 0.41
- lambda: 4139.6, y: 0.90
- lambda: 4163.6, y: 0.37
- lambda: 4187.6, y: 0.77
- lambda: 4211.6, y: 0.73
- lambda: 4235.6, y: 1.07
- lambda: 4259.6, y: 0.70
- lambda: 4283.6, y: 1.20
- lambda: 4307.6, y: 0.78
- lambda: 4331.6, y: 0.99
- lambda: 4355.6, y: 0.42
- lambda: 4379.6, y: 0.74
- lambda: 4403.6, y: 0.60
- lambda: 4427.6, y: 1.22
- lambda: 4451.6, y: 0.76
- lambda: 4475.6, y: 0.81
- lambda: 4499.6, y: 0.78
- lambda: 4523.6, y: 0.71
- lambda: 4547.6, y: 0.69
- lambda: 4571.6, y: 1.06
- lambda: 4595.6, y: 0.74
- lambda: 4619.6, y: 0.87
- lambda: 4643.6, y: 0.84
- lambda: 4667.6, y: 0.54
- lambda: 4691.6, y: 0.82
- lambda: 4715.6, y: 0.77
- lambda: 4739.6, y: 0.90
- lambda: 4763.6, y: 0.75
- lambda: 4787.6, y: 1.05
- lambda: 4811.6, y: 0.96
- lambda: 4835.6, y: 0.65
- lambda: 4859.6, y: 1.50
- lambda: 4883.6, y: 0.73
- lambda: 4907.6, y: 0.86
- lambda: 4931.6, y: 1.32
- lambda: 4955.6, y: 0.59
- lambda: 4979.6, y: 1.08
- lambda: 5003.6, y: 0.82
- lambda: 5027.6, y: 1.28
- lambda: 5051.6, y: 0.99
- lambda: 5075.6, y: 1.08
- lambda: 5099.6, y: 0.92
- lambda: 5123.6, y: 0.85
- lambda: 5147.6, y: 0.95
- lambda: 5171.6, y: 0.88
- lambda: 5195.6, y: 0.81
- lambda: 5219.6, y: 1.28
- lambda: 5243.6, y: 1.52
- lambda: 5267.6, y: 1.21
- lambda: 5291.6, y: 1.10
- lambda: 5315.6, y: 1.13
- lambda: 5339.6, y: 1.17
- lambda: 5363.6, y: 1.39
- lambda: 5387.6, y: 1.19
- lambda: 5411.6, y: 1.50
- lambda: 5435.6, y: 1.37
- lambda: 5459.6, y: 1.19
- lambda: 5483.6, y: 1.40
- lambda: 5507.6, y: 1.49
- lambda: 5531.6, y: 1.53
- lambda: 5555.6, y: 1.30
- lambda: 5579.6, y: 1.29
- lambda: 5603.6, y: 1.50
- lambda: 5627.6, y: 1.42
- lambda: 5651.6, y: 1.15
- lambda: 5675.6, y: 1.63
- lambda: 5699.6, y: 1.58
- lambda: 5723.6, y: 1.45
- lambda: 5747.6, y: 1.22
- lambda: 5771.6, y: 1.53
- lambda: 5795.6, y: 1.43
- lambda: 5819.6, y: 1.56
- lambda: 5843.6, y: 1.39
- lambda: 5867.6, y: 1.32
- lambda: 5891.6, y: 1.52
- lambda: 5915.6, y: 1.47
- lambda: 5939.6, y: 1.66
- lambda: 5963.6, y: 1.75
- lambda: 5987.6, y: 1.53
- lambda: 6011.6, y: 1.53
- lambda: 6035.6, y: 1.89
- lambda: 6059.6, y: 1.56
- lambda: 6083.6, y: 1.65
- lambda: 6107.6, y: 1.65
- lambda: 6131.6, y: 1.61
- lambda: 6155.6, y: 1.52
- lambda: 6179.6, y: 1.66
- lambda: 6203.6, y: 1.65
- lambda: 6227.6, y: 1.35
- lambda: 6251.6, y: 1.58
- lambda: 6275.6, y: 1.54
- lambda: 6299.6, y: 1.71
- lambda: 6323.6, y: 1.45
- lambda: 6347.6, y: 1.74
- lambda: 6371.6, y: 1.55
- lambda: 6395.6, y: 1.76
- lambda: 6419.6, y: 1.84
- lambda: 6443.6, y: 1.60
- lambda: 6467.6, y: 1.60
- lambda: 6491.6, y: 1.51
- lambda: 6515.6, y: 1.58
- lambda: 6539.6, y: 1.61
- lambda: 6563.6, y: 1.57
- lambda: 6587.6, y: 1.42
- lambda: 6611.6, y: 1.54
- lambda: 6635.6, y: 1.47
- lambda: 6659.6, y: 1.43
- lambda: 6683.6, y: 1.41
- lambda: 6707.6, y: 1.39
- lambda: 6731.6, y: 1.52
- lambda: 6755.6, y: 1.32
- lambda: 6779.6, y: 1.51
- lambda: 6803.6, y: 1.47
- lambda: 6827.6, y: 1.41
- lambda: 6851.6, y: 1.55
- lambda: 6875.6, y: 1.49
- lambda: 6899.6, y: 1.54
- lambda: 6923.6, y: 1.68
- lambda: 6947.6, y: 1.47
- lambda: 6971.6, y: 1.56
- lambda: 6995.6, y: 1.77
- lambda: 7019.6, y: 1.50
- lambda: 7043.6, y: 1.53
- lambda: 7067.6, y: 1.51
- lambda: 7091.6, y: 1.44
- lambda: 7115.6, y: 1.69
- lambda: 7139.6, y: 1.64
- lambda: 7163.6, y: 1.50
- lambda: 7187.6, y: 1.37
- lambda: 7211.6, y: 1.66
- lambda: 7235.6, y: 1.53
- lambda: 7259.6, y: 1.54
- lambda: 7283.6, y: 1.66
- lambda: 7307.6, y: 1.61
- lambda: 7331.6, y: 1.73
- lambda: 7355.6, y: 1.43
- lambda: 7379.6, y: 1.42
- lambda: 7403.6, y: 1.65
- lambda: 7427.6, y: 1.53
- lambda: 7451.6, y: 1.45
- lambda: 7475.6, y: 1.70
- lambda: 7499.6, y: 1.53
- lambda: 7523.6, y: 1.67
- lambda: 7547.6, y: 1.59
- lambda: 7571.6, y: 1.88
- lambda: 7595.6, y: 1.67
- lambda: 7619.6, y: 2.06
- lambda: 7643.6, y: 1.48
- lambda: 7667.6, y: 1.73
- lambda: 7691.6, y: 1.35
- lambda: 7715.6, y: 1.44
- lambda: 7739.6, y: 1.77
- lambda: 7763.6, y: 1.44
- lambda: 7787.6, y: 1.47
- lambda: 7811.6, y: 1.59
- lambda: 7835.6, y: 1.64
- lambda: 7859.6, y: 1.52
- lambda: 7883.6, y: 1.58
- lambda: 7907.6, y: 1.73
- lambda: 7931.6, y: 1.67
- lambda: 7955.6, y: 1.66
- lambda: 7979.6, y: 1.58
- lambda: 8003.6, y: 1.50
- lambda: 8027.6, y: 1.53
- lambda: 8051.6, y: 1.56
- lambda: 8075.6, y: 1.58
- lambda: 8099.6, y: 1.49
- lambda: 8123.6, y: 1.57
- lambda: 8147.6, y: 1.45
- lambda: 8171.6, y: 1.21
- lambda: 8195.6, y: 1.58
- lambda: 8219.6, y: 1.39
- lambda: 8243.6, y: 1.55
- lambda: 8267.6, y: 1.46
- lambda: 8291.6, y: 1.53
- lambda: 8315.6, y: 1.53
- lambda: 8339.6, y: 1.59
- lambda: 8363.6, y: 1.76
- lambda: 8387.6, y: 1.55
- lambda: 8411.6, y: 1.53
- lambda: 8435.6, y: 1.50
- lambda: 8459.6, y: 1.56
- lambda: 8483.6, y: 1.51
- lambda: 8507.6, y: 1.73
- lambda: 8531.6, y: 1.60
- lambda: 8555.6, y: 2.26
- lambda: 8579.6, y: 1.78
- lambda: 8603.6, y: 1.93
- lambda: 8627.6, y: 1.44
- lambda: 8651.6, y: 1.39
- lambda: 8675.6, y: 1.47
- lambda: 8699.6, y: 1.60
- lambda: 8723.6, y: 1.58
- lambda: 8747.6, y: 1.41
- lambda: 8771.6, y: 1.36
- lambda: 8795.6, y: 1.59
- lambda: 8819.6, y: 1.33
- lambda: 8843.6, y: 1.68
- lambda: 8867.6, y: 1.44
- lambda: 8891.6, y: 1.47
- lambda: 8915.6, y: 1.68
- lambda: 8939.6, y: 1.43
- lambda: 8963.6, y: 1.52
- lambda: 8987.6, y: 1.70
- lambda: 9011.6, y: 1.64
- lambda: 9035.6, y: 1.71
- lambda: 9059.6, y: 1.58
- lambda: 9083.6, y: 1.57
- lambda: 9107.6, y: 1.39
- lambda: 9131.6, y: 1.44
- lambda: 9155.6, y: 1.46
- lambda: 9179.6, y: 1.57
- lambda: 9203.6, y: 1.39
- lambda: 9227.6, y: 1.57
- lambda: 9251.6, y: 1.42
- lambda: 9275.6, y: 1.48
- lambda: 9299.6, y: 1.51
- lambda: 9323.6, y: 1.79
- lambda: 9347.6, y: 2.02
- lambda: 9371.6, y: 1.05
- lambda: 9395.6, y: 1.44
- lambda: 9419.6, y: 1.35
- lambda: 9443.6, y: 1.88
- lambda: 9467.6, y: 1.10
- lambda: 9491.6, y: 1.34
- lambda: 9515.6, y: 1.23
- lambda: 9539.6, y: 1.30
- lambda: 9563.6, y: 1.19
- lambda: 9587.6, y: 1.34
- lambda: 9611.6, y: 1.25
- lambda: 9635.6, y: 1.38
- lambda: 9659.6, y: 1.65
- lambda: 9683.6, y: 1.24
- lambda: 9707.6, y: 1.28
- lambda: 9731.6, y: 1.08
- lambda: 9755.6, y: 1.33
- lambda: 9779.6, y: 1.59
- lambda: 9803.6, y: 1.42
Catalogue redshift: 0.30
